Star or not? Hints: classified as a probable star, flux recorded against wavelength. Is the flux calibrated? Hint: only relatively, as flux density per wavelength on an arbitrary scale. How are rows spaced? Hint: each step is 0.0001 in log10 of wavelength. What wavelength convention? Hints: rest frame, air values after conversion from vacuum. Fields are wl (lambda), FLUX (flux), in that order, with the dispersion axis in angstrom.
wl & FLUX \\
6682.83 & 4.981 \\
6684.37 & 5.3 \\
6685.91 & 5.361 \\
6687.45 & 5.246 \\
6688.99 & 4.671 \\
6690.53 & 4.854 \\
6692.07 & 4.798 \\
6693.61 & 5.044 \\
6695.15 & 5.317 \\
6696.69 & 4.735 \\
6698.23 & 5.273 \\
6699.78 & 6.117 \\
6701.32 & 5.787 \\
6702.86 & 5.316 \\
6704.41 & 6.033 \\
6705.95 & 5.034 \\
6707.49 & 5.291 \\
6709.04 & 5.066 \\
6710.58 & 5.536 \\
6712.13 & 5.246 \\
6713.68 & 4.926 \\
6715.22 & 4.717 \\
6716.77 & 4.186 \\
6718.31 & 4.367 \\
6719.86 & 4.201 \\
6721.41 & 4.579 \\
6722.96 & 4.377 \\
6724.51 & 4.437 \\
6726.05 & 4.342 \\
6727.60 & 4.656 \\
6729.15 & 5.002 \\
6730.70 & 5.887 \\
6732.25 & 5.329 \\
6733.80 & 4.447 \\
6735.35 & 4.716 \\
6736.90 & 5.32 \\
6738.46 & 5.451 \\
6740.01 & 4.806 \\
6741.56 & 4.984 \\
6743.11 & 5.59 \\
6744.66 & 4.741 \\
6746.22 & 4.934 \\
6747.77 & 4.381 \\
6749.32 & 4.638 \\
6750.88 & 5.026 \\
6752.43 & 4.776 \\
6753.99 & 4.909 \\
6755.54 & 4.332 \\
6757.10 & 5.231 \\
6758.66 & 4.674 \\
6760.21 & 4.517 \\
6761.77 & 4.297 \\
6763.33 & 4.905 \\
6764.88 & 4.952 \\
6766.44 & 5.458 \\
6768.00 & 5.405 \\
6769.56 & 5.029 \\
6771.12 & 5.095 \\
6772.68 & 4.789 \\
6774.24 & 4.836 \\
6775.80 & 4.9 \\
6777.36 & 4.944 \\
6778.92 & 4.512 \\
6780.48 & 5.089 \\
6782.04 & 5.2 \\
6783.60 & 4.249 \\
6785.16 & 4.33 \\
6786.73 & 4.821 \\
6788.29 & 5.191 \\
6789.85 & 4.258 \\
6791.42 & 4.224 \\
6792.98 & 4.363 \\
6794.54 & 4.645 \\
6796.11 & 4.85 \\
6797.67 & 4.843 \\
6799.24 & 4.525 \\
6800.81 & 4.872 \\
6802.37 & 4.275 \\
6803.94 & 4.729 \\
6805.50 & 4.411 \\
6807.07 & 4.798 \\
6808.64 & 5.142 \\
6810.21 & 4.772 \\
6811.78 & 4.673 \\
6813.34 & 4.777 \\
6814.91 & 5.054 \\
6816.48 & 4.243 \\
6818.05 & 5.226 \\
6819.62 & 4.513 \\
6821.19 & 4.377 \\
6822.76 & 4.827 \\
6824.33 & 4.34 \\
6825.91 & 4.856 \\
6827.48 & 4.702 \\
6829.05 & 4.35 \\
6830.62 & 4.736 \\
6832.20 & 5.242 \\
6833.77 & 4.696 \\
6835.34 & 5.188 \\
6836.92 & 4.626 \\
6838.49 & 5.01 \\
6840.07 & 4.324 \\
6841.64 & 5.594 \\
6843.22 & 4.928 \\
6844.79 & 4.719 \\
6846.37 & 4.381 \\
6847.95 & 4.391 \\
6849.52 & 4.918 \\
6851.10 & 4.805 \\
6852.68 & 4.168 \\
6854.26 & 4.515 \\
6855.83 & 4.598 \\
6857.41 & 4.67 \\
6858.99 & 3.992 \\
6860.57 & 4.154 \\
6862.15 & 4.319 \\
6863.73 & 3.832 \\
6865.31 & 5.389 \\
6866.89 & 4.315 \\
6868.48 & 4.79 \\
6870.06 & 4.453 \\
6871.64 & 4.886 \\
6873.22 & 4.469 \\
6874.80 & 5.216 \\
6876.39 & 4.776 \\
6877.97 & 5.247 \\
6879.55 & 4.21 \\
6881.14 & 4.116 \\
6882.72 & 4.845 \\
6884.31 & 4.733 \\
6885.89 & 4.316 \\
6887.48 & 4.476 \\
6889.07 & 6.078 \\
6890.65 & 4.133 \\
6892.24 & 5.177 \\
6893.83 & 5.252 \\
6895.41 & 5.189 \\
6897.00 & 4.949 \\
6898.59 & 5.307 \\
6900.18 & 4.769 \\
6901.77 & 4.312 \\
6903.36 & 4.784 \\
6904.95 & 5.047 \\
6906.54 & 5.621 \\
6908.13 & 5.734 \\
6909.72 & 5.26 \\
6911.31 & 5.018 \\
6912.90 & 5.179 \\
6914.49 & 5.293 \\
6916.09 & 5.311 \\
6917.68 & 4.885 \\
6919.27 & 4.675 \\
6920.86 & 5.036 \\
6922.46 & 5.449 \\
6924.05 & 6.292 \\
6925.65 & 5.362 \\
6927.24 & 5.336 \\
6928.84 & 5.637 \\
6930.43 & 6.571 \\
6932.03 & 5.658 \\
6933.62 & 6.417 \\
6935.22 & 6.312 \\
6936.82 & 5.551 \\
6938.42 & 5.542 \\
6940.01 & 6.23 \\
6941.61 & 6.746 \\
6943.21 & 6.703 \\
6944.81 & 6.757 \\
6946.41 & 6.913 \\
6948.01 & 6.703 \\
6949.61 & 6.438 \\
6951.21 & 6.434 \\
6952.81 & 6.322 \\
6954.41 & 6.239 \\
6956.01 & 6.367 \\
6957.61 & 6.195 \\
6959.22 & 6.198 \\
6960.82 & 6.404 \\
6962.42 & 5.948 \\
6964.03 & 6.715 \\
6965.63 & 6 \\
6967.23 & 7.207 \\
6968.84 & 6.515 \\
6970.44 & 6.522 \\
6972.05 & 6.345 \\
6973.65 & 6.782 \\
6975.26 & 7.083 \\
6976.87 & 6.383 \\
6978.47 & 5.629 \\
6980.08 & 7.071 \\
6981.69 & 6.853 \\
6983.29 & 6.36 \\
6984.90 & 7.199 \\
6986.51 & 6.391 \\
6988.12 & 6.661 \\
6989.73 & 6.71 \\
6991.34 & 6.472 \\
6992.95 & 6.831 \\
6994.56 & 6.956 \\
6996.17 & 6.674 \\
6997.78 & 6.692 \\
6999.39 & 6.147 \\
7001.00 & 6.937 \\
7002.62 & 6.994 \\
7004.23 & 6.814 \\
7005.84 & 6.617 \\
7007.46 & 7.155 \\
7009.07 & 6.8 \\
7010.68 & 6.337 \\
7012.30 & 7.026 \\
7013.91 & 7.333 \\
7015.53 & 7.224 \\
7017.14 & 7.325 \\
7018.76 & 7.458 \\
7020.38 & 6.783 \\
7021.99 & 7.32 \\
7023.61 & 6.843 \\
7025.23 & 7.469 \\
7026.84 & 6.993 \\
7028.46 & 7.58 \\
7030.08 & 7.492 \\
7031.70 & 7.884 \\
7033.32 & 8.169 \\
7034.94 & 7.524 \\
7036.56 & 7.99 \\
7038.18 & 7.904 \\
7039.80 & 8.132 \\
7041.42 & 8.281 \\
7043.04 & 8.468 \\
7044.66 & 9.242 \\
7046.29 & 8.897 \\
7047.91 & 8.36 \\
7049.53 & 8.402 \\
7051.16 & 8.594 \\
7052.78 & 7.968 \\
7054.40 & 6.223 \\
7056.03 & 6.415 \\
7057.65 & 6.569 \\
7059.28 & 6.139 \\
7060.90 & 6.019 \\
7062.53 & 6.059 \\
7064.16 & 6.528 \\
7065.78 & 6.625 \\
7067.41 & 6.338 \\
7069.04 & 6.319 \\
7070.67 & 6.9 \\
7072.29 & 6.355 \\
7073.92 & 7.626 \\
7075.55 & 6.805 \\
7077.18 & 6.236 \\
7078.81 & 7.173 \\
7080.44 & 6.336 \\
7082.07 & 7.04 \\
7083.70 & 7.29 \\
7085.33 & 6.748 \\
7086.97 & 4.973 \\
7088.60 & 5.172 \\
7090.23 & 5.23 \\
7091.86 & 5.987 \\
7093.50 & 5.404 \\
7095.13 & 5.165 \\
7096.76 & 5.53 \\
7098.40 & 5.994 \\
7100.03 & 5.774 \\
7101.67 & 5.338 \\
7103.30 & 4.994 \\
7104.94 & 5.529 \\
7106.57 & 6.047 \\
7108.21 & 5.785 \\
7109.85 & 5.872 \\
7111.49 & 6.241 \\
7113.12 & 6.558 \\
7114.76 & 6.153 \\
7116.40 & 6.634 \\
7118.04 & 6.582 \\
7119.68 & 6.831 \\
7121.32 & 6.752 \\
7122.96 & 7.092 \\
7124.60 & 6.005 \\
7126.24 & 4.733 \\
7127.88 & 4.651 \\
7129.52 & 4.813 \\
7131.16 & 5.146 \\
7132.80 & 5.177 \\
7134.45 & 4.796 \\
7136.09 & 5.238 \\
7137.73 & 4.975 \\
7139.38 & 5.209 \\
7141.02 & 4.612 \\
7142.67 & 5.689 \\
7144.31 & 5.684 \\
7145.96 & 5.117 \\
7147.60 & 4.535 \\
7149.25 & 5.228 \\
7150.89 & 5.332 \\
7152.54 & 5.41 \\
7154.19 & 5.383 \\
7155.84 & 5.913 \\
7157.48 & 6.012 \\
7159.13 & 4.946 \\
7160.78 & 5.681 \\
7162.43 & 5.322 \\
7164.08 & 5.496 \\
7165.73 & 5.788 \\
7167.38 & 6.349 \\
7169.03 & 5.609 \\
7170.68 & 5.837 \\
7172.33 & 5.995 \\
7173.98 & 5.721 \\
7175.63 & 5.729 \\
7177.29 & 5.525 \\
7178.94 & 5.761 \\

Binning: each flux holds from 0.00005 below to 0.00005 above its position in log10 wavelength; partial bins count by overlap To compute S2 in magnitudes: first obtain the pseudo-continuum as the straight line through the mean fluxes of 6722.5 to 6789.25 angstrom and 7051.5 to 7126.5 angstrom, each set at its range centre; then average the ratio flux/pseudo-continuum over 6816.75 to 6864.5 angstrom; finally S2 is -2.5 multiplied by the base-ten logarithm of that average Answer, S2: 0.130 mag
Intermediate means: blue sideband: 4.87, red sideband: 6.24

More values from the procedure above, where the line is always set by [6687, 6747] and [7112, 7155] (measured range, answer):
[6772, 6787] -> 0.072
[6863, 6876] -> 0.118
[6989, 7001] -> -0.233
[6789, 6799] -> 0.129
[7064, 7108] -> -0.117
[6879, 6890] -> 0.119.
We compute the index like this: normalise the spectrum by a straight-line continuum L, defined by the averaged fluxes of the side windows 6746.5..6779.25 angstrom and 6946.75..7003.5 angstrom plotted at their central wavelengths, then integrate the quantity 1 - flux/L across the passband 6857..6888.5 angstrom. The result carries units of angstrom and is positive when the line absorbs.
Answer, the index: 6.4 angstrom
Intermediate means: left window 4.84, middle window 4.57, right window 6.56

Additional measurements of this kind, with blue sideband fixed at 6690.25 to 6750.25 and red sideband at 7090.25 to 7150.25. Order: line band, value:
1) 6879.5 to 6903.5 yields 2.0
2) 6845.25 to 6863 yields 2.5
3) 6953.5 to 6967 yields -2.4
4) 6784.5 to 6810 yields 2.3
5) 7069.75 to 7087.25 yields -3.8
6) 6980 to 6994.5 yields -3.6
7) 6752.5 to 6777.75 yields 0.8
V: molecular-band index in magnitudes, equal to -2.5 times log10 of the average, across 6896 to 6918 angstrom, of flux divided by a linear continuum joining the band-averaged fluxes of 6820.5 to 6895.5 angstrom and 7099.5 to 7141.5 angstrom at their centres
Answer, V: -0.05 mag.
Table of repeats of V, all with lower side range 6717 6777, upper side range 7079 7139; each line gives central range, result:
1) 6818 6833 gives 0.08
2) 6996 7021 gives -0.24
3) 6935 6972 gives -0.18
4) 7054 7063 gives -0.10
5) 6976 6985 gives -0.20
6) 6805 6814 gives 0.05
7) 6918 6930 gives -0.02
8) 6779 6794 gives 0.07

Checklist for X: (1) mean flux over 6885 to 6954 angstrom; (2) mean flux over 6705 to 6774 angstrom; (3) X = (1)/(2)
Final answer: 1.14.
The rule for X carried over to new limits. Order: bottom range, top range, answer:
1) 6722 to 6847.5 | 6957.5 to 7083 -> 1.46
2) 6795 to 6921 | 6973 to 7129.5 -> 1.41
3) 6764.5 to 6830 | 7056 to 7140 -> 1.26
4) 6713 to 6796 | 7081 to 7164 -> 1.18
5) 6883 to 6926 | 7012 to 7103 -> 1.36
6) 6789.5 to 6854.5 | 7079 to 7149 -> 1.22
